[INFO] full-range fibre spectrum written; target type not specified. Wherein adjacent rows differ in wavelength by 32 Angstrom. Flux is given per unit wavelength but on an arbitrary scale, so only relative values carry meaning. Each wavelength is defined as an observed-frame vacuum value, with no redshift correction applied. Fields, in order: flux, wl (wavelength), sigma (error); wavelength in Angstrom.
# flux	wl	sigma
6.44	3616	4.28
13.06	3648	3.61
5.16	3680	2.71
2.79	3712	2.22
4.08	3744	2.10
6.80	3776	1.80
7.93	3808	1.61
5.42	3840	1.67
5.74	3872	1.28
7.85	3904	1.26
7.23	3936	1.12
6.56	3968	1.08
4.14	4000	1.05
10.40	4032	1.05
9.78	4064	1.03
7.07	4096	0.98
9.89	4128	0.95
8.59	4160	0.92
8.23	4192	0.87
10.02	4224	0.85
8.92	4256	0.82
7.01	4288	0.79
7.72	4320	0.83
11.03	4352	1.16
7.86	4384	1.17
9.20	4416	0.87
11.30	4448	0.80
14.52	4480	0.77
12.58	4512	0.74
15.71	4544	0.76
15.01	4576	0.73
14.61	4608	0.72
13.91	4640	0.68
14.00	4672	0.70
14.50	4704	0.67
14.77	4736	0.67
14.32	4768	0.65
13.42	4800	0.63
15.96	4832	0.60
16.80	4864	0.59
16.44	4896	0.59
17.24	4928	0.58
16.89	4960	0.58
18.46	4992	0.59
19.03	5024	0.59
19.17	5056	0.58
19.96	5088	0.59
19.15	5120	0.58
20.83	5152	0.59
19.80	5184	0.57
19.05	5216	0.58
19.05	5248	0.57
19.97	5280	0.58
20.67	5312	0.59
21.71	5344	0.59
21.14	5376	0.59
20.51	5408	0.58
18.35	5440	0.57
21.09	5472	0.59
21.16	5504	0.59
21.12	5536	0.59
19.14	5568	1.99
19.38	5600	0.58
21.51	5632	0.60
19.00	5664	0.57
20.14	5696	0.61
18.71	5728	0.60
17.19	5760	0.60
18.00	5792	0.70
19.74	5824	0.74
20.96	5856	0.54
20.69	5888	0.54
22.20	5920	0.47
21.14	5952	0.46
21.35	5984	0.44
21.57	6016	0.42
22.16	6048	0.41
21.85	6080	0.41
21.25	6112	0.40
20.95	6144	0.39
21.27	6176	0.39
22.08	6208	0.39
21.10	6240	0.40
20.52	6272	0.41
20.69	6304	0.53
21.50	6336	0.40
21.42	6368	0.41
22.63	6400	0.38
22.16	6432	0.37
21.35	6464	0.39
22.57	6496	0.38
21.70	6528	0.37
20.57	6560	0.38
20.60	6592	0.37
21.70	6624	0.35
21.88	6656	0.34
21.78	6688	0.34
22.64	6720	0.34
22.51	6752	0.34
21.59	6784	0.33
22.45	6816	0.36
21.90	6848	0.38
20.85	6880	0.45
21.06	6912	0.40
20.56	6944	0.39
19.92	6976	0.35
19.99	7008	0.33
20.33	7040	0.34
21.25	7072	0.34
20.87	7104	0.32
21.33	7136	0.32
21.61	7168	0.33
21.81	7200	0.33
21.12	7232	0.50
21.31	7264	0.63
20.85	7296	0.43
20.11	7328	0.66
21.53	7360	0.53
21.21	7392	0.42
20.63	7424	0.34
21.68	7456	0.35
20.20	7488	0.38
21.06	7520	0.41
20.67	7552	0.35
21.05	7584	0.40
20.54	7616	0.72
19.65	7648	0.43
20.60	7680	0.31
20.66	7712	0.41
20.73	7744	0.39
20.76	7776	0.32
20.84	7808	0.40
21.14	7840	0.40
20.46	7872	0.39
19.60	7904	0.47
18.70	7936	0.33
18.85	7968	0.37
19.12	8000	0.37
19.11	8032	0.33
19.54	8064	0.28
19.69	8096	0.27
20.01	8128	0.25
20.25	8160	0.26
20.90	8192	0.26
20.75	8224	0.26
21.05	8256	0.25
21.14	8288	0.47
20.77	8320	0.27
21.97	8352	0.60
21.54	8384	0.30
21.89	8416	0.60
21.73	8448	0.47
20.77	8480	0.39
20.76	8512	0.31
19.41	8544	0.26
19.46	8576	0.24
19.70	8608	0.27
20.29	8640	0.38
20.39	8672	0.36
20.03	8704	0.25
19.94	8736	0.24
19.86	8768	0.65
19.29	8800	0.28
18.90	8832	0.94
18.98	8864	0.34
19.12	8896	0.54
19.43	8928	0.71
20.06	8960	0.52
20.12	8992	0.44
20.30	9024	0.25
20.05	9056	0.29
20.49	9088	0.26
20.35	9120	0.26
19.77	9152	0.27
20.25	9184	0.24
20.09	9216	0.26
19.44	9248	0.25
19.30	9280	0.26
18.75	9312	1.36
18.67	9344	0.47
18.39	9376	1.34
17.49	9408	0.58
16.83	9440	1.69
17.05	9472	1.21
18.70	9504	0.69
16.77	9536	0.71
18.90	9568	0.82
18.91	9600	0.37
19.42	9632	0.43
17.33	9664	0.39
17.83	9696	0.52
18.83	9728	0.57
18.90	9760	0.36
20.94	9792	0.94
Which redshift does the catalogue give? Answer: 0.115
